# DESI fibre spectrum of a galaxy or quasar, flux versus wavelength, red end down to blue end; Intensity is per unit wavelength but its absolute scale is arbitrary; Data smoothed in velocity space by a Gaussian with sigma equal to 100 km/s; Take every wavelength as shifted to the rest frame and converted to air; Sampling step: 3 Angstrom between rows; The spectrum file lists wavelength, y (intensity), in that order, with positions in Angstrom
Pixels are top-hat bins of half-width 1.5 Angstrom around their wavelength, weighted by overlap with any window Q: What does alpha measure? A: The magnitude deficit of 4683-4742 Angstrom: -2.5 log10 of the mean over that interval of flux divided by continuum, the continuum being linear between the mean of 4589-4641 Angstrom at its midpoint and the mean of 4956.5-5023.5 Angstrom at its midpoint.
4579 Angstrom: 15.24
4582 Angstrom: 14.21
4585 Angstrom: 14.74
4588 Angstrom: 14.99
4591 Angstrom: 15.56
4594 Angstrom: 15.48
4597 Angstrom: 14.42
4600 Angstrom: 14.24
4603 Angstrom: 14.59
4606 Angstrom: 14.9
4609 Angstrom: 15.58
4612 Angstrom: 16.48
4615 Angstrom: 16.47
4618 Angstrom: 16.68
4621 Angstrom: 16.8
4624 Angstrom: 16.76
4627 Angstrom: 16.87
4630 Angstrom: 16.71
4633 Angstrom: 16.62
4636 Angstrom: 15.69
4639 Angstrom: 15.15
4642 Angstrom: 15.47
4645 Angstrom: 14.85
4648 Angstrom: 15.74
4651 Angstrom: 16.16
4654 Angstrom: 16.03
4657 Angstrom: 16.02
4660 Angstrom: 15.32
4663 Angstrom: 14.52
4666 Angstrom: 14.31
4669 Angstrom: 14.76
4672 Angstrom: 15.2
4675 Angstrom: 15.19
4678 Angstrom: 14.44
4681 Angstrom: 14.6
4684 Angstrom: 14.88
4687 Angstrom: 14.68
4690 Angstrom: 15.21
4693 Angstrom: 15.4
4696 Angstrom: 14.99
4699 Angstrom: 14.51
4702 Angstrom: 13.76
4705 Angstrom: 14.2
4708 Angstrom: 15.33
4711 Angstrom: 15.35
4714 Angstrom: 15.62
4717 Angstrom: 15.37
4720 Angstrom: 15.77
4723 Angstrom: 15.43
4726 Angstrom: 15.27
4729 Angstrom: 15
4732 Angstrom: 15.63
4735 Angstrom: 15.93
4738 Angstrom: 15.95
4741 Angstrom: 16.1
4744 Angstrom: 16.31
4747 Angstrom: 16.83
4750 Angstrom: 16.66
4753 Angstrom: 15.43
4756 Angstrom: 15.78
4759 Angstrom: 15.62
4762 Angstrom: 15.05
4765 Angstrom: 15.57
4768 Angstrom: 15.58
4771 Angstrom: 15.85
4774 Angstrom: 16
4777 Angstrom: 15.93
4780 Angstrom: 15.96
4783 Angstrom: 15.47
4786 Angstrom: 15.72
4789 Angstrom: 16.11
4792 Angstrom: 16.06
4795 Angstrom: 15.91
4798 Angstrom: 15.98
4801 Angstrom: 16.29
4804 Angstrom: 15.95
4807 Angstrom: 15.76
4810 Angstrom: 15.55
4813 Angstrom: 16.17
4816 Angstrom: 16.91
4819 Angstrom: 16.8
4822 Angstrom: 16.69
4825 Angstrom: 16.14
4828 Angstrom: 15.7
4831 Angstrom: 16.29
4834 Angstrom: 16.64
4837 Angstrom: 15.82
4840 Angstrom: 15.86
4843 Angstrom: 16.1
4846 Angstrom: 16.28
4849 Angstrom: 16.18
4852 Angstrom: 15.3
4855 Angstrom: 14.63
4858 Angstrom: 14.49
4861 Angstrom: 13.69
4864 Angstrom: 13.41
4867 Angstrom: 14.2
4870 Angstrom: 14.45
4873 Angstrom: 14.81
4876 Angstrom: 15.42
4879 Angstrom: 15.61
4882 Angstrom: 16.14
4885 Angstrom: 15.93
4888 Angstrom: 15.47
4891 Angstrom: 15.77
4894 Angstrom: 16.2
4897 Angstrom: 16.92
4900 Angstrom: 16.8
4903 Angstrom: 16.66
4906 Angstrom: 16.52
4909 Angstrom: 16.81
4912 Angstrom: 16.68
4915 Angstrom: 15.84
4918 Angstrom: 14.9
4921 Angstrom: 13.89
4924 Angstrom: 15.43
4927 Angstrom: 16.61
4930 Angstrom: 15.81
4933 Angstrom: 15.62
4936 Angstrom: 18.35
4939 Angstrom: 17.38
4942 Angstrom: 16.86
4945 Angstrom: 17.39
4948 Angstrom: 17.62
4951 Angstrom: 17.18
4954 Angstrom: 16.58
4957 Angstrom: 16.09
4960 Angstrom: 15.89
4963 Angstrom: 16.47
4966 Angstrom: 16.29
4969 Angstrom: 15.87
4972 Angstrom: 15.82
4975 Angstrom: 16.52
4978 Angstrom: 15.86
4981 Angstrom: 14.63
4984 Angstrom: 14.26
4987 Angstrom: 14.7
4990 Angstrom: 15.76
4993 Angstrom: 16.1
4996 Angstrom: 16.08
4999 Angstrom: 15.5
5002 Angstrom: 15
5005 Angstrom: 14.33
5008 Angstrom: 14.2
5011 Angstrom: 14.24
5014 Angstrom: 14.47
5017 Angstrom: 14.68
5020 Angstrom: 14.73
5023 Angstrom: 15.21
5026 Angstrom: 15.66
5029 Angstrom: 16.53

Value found 0.033 mag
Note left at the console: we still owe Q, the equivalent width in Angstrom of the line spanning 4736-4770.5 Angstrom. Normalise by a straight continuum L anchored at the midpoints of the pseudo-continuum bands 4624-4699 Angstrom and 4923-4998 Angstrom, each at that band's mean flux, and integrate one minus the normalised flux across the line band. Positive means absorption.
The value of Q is -0.6 Angstrom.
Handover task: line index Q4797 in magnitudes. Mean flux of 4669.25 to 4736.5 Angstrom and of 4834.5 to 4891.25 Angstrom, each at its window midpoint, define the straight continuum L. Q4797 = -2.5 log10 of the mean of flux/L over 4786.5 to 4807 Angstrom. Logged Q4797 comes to -0.06 mag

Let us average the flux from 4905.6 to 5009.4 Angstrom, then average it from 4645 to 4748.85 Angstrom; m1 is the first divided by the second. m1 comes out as 1.04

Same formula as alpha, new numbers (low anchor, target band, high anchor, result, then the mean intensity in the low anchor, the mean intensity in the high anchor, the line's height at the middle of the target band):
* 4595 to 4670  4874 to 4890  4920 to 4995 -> 0.023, 15.7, 16.1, 16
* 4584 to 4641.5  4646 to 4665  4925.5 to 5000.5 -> 0.014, 15.7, 16.2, 15.8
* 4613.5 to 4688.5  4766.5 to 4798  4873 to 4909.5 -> 0.001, 15.6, 16.1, 15.9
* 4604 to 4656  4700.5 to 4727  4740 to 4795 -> 0.058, 16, 15.9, 15.9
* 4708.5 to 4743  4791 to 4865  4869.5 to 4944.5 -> 0.004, 15.6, 16.1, 15.9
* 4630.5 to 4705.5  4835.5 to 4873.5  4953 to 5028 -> 0.019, 15.1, 15.4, 15.3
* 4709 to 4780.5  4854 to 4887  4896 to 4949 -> 0.100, 15.7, 16.4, 16.2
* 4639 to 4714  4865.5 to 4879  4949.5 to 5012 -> 0.042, 15.1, 15.6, 15.4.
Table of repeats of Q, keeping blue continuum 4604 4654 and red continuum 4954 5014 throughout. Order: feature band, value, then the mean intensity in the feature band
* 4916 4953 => -2.1 Angstrom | 16.4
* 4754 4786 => 0.3 Angstrom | 15.7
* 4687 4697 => 0.5 Angstrom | 15.1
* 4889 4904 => -0.8 Angstrom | 16.4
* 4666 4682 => 1.2 Angstrom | 14.8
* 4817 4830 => -0.5 Angstrom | 16.4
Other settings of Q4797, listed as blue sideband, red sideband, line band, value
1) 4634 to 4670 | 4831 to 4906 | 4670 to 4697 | 0.03 mag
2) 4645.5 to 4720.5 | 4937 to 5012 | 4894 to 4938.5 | -0.03 mag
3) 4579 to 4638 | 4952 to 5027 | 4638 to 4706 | 0.04 mag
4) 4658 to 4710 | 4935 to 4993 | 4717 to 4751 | -0.06 mag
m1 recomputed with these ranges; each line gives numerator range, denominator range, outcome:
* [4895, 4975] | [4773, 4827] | 1.02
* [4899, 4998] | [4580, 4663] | 1.03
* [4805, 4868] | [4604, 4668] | 0.99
